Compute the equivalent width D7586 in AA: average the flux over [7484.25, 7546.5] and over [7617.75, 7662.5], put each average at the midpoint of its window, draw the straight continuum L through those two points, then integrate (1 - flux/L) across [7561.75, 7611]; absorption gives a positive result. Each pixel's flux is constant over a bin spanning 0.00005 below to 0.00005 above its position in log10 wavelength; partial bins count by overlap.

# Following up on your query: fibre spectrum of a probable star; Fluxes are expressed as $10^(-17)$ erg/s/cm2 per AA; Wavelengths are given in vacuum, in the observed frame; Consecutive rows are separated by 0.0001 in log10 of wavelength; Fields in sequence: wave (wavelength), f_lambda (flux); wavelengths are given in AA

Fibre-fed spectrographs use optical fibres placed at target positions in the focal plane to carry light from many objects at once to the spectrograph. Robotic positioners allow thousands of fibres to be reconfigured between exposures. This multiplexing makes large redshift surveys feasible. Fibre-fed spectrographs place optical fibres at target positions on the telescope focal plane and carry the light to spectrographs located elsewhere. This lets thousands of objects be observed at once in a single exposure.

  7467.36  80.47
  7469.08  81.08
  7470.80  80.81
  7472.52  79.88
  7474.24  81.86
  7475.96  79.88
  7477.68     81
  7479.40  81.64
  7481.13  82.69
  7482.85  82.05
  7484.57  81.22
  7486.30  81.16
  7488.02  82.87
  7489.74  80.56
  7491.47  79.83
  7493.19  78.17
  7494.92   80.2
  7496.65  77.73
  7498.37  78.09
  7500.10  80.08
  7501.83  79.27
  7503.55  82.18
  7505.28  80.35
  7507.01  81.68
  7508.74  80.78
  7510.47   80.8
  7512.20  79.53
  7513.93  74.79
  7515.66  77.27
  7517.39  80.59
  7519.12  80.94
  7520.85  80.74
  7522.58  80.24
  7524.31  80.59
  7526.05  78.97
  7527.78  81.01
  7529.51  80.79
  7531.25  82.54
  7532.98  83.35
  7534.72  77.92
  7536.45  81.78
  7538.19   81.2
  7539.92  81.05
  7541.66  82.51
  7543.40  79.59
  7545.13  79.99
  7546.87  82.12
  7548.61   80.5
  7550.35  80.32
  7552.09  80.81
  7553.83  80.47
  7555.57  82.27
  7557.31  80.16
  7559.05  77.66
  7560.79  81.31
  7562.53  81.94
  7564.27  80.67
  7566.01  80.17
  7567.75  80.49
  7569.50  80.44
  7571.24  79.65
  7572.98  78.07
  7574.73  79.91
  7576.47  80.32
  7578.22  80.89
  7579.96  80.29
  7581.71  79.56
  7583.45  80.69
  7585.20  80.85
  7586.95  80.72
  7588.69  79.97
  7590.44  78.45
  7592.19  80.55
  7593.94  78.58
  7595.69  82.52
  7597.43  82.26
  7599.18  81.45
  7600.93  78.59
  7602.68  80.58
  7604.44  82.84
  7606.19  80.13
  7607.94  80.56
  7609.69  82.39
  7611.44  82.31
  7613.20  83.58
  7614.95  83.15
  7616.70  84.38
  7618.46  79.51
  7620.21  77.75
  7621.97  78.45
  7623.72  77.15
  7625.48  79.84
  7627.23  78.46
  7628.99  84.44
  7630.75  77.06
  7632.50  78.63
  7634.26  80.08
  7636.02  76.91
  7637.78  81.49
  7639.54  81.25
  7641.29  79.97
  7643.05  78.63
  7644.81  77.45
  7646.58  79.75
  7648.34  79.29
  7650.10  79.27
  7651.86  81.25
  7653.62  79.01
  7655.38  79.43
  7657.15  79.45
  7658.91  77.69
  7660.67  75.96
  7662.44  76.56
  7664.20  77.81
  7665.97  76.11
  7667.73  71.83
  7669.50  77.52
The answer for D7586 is -0.56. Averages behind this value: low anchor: 80.3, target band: 80.5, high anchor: 79.1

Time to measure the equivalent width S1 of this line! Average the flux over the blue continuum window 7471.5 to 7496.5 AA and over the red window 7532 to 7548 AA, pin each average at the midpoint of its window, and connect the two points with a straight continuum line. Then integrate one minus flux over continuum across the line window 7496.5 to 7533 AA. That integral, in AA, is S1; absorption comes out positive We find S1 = 0.4 AA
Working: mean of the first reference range 80.8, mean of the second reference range 81.1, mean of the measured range 80.1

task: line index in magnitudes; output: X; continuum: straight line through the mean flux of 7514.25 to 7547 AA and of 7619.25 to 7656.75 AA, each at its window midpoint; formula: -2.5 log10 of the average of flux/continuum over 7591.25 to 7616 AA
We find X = -0.02 mag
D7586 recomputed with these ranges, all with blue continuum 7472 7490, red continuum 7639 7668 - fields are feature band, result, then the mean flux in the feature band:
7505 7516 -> 0.2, 79.3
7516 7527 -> 0.1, 80.2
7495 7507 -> 0.2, 79.8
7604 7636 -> -0.6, 80.5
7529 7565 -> -0.3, 80.9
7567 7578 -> 0.0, 79.8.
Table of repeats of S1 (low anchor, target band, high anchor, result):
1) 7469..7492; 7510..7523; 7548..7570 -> 0.26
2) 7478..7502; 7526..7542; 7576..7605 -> -0.14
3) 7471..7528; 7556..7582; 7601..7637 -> 0.05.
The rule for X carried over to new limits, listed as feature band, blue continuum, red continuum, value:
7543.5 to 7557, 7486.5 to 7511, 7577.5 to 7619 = 0.00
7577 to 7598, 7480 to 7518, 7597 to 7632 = 0.00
